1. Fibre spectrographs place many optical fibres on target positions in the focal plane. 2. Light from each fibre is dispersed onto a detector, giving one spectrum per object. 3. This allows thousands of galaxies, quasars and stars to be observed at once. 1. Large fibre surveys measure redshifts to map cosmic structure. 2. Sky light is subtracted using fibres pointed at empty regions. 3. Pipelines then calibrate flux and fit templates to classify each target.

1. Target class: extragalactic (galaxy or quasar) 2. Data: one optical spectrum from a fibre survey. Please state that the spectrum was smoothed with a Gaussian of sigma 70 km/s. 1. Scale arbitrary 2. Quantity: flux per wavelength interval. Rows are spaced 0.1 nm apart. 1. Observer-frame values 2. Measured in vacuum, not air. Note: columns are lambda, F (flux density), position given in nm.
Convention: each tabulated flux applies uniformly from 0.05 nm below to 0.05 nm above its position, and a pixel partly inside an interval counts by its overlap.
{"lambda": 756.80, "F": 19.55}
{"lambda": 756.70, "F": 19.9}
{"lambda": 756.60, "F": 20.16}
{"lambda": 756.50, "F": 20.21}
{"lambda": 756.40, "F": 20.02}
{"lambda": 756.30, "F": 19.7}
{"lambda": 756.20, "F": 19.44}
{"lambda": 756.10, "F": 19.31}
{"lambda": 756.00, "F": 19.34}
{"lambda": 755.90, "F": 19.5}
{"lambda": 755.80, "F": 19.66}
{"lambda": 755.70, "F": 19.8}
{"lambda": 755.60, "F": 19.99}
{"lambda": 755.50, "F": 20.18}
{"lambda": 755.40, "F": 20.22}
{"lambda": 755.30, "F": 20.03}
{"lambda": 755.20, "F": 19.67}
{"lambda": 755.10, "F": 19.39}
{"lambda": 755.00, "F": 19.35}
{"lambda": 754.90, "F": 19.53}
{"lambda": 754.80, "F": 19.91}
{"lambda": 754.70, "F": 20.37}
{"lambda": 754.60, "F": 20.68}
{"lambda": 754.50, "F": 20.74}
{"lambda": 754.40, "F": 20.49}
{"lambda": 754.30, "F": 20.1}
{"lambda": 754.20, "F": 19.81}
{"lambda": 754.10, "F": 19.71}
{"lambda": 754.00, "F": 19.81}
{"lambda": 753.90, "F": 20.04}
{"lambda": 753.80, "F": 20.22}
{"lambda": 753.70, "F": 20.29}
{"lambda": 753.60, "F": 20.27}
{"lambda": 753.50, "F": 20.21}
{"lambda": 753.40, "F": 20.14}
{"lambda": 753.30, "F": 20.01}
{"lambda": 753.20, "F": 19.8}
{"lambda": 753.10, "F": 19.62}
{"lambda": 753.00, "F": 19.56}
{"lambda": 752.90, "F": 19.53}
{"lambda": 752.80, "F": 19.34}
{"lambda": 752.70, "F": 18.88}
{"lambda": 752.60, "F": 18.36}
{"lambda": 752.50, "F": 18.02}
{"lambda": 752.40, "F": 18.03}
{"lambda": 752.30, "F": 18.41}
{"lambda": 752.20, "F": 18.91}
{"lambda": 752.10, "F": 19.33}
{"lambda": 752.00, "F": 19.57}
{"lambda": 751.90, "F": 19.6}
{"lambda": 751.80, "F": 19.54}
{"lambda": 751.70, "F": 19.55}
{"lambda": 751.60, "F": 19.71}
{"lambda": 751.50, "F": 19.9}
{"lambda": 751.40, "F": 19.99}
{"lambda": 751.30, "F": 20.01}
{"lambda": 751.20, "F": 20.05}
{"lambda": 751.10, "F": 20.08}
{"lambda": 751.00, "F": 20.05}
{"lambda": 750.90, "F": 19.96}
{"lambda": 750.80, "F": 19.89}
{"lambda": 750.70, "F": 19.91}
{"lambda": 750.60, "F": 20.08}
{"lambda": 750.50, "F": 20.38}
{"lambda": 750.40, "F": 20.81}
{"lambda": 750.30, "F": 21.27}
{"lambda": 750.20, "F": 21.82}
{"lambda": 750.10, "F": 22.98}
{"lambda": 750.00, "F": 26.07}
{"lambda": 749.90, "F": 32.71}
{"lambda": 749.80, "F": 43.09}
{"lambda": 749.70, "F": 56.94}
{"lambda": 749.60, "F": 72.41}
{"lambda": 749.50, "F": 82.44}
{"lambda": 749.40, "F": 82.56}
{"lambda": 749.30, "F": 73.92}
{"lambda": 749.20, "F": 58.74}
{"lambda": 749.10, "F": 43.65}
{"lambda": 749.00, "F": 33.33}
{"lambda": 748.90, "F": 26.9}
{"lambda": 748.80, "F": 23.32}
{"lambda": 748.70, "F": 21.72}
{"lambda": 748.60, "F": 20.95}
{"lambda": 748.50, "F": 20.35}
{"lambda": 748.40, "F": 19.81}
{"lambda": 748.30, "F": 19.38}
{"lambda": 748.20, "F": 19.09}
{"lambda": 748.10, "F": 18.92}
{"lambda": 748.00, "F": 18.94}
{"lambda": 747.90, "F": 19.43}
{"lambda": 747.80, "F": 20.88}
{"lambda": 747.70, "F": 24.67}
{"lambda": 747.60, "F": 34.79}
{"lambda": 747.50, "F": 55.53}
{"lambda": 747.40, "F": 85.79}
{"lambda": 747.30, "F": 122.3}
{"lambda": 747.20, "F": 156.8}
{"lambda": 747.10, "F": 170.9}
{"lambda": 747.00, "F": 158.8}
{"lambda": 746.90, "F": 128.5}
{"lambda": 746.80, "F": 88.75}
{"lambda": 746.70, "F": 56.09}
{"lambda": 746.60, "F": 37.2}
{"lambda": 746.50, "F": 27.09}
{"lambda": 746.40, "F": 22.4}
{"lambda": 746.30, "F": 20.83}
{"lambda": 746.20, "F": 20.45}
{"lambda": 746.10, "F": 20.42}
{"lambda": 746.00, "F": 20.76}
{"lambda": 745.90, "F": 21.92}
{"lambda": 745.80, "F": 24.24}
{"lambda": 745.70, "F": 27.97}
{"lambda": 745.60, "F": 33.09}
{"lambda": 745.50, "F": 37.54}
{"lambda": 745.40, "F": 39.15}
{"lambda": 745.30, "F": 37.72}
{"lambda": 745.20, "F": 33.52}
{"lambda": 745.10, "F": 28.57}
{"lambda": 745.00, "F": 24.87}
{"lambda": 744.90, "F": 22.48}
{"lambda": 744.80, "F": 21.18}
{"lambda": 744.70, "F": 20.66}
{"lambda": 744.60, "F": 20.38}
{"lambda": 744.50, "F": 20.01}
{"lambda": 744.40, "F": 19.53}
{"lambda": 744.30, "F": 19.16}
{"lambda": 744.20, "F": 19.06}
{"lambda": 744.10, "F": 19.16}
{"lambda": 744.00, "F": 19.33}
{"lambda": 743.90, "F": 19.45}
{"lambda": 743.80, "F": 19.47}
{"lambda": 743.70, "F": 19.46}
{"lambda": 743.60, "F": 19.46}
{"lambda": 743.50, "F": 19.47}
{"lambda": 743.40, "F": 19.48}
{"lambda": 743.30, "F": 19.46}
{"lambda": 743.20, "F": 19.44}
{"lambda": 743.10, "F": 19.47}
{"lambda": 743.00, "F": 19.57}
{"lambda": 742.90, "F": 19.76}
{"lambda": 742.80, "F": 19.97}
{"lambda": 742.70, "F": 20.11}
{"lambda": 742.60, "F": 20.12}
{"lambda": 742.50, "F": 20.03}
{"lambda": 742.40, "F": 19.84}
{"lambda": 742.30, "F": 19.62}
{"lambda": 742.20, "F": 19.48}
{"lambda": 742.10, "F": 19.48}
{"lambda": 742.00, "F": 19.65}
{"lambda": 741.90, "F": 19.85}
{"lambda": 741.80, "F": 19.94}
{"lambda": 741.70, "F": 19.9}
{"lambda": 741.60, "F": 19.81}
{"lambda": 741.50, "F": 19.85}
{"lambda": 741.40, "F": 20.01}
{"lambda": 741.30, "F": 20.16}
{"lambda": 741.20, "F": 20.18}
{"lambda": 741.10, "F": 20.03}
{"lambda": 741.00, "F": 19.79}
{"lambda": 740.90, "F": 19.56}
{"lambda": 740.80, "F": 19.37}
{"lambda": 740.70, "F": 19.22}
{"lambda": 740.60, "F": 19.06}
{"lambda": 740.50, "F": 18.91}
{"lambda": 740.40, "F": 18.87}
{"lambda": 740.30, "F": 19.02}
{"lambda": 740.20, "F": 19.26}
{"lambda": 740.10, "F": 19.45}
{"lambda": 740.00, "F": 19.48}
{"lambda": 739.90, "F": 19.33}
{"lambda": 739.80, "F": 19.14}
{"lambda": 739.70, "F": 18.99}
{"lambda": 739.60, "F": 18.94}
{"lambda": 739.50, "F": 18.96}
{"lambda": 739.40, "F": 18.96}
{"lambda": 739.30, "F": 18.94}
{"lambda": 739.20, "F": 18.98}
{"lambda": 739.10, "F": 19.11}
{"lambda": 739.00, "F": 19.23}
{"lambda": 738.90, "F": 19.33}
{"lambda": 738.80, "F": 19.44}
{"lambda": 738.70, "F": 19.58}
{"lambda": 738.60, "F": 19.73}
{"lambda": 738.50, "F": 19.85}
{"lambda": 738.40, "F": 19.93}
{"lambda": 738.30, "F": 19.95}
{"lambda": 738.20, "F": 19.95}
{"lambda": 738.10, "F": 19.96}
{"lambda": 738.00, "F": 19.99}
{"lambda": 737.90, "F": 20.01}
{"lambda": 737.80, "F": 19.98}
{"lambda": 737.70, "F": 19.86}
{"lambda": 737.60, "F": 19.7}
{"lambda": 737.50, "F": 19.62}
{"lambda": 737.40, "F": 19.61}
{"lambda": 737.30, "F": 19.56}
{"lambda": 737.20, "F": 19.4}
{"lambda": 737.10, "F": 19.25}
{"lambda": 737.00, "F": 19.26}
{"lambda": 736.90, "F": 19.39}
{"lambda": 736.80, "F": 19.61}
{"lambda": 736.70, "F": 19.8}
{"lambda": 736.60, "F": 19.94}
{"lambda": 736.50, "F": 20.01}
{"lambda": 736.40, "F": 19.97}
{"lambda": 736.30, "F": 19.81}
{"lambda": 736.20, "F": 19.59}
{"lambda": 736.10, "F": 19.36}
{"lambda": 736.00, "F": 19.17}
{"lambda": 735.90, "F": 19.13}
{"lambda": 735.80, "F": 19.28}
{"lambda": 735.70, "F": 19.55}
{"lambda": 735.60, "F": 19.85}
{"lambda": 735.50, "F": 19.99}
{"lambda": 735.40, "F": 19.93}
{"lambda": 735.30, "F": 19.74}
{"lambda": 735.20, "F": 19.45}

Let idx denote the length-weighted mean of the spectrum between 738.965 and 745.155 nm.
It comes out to 19.8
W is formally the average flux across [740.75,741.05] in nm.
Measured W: 19.6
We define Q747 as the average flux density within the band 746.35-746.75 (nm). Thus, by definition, 35.7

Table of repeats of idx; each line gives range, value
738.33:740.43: 19.3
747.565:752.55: 28.2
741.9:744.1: 19.6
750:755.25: 19.9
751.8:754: 19.4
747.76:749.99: 37.6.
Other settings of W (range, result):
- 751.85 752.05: 19.6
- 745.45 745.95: 29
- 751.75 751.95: 19.6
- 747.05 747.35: 150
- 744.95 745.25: 29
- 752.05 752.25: 19.1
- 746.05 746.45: 21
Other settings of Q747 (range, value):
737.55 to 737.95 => 19.9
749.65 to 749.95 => 44.2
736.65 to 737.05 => 19.5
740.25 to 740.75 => 19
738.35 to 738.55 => 19.9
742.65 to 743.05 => 19.9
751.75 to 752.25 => 19.4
